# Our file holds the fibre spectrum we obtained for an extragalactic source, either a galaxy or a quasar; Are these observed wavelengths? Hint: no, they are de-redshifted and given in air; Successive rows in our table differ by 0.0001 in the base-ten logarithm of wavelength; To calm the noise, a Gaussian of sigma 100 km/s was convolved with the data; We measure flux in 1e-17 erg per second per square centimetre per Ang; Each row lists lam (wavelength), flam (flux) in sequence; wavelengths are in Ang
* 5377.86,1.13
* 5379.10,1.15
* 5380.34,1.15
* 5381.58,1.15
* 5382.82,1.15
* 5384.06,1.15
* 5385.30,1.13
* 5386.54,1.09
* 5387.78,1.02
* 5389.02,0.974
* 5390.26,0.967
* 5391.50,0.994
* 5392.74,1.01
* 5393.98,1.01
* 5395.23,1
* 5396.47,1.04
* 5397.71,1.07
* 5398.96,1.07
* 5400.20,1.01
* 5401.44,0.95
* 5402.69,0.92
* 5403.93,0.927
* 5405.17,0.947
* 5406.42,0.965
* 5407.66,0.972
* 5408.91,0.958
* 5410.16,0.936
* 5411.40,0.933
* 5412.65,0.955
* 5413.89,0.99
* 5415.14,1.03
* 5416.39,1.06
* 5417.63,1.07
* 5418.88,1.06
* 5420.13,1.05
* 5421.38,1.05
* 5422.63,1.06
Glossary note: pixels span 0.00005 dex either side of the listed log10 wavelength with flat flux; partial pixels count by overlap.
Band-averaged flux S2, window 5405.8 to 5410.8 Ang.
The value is 0.958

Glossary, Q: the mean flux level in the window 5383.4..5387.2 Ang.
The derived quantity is 1.12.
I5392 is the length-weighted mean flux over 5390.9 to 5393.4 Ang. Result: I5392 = 1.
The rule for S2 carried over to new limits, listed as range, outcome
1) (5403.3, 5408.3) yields 0.953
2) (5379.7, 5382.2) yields 1.15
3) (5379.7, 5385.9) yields 1.15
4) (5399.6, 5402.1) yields 0.978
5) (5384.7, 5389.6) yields 1.05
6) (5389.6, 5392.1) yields 0.981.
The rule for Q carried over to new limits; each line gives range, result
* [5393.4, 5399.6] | 1.04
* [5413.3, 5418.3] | 1.04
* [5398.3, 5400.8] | 1.04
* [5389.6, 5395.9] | 0.996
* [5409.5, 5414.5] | 0.954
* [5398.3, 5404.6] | 0.976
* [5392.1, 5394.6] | 1.01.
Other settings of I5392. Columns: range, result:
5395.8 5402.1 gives 1.03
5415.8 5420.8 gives 1.06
